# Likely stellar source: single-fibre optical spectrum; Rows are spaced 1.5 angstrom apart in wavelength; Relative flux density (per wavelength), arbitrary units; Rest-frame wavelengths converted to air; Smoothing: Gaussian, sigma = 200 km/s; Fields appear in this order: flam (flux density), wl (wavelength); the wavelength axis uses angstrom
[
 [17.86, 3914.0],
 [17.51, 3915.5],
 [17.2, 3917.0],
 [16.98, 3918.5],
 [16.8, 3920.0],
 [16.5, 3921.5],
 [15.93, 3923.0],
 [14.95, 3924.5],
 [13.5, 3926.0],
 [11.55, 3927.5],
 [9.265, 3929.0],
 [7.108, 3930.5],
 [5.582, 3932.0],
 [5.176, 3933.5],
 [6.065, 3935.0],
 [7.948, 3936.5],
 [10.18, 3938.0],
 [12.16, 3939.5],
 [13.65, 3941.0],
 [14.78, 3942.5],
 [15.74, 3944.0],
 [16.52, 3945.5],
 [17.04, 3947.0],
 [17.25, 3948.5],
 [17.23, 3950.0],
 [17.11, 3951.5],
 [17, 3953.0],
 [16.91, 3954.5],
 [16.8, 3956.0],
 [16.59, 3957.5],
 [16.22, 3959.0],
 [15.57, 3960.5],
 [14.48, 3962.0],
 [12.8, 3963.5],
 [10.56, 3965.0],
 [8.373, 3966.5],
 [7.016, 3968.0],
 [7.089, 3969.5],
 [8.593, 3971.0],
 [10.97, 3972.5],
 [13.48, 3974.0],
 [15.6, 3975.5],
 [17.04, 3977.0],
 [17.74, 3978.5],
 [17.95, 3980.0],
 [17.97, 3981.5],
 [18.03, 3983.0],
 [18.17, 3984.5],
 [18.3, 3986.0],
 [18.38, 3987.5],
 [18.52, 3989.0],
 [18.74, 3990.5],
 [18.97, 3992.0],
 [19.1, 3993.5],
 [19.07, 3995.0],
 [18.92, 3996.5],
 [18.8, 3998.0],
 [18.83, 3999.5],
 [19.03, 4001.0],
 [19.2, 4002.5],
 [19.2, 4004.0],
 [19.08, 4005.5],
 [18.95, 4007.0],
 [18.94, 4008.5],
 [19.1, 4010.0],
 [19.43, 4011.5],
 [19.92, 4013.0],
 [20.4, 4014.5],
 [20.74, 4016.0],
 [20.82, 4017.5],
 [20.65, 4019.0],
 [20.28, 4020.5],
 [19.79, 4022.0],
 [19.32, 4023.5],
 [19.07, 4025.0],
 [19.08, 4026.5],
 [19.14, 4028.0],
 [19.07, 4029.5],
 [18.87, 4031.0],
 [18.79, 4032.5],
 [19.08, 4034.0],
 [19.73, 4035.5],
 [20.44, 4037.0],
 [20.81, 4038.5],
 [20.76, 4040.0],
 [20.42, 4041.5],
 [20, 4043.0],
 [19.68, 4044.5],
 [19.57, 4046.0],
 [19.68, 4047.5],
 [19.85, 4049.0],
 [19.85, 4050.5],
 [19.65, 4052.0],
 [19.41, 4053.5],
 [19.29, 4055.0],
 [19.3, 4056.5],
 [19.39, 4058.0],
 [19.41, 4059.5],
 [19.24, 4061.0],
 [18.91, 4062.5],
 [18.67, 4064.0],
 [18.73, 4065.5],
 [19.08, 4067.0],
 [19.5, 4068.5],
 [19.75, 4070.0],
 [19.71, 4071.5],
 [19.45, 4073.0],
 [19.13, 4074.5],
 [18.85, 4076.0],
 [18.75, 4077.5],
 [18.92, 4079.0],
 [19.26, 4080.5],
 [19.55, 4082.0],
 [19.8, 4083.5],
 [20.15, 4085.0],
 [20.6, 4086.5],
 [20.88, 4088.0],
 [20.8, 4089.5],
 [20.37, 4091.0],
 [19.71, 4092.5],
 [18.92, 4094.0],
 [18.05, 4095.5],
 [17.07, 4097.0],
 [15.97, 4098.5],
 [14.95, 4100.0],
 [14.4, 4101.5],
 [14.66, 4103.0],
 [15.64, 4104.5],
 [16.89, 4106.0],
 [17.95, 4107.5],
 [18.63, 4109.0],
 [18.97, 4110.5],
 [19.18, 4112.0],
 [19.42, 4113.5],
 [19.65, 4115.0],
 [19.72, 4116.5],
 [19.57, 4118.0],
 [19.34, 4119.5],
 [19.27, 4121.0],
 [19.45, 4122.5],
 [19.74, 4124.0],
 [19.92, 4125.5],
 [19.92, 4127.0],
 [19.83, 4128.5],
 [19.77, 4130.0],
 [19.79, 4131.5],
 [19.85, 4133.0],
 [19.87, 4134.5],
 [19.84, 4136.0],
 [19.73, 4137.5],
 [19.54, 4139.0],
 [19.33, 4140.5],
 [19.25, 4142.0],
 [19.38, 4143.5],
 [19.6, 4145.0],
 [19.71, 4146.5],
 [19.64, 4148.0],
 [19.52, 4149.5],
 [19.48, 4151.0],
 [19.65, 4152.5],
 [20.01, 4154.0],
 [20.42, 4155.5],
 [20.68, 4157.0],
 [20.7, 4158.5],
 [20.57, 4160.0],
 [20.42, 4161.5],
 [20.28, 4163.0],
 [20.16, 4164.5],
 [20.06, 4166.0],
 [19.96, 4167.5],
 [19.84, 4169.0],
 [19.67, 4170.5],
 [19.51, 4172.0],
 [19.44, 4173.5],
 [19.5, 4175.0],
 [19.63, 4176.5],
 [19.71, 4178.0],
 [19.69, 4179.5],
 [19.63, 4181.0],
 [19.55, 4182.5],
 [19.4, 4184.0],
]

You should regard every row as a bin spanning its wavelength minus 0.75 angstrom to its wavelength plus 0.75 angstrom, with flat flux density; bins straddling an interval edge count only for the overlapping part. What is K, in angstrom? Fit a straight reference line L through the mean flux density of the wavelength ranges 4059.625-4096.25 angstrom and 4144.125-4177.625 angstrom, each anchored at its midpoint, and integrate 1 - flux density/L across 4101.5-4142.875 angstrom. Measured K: 1.5 angstrom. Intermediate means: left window 19.4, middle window 19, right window 19.9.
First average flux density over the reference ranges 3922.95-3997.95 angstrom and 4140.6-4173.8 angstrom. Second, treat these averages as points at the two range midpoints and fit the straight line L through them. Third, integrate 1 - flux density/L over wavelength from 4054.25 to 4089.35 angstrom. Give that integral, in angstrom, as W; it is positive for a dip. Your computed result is -3.9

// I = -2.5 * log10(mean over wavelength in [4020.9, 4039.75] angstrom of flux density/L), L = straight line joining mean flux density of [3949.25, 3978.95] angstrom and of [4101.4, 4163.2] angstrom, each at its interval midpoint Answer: -0.215 mag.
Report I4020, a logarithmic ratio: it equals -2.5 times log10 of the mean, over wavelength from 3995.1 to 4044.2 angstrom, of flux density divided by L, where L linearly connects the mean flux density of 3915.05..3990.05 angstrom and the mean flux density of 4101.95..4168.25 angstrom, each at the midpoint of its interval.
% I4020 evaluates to -0.22 mag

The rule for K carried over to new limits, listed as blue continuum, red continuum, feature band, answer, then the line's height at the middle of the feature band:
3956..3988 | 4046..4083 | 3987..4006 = -3.94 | 15.7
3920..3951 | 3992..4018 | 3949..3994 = 1.93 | 16.1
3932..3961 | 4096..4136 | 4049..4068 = -2.62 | 16.9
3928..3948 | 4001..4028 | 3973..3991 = -1.61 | 15.9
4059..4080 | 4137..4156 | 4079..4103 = 0.87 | 19.3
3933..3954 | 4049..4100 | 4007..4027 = -3.65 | 16.7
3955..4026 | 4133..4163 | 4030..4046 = -1.70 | 17.9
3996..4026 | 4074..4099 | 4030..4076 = -0.35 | 19.4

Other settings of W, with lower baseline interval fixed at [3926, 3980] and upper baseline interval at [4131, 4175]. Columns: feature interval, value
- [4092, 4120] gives 0.7 angstrom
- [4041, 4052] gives -2.5 angstrom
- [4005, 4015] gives -3.1 angstrom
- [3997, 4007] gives -3.0 angstrom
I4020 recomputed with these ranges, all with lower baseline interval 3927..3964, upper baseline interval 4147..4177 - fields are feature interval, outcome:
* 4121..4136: -0.048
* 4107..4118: -0.041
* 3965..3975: 0.421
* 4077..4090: -0.136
